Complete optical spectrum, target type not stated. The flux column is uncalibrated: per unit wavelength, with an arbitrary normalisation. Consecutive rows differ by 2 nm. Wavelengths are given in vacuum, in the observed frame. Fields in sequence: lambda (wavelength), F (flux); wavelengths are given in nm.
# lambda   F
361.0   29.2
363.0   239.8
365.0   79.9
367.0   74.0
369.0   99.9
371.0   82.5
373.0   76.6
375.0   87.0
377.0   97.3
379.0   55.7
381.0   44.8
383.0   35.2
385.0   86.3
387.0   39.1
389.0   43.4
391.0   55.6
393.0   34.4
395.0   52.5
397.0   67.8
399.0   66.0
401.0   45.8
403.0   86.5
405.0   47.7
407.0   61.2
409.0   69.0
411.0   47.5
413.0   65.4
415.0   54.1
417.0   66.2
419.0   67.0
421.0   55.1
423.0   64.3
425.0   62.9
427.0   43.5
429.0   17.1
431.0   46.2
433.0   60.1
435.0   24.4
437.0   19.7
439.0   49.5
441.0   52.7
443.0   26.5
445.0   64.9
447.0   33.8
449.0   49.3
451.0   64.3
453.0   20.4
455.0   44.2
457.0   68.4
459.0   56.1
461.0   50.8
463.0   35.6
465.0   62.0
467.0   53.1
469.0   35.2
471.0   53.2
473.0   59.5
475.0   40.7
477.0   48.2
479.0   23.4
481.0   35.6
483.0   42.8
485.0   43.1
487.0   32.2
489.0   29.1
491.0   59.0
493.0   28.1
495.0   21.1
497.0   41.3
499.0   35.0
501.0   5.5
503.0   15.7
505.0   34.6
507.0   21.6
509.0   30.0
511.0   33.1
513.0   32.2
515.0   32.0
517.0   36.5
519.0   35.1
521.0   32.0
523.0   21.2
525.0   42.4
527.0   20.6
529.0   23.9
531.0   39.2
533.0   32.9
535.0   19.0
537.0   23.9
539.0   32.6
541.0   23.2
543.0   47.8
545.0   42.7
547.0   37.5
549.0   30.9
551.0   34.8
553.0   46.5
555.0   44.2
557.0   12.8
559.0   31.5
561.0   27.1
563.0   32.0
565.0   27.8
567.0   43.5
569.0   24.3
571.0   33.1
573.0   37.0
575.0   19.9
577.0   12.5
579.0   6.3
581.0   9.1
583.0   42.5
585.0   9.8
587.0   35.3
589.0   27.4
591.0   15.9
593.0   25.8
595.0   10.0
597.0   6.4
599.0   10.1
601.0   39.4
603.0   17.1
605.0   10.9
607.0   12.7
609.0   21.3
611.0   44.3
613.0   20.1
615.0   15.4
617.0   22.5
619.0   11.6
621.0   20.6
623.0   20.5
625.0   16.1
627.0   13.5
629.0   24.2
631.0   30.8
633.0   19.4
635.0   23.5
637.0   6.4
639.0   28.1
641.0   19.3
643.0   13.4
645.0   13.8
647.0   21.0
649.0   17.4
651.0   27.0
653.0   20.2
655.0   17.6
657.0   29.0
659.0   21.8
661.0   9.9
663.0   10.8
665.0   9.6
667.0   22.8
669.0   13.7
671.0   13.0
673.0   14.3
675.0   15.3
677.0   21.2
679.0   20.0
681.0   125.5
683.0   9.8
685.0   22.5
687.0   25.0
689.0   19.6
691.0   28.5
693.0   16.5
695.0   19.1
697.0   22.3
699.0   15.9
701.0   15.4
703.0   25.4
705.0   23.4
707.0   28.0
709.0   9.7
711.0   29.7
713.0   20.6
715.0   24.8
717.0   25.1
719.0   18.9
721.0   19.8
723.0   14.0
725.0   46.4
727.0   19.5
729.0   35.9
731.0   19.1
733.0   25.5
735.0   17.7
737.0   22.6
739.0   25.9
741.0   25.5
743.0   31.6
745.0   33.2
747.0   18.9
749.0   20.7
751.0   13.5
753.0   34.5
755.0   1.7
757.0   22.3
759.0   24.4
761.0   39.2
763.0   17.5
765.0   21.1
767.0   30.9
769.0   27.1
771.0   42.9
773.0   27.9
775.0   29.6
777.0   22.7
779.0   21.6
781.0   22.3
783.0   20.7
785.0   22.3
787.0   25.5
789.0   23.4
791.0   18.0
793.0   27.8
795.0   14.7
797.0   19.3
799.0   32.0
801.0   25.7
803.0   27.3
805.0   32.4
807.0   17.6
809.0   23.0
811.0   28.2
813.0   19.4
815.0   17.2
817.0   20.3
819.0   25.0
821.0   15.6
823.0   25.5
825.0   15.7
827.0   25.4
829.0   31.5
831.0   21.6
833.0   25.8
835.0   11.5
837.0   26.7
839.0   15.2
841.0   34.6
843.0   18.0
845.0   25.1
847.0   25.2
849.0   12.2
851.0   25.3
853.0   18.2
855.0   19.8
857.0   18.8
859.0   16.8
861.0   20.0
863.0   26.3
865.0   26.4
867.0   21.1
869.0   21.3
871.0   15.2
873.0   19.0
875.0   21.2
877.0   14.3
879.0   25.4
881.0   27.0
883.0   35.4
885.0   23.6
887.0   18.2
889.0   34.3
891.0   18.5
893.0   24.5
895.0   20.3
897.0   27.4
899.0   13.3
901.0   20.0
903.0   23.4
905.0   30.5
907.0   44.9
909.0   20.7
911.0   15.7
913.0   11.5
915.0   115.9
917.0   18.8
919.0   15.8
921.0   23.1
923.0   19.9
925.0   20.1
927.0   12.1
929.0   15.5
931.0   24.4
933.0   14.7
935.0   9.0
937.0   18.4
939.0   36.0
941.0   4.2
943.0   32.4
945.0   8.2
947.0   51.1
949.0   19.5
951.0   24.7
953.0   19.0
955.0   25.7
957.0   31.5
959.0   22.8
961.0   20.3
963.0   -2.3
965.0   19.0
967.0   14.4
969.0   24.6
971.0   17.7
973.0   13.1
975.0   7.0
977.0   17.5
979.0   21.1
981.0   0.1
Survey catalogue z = 0.827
